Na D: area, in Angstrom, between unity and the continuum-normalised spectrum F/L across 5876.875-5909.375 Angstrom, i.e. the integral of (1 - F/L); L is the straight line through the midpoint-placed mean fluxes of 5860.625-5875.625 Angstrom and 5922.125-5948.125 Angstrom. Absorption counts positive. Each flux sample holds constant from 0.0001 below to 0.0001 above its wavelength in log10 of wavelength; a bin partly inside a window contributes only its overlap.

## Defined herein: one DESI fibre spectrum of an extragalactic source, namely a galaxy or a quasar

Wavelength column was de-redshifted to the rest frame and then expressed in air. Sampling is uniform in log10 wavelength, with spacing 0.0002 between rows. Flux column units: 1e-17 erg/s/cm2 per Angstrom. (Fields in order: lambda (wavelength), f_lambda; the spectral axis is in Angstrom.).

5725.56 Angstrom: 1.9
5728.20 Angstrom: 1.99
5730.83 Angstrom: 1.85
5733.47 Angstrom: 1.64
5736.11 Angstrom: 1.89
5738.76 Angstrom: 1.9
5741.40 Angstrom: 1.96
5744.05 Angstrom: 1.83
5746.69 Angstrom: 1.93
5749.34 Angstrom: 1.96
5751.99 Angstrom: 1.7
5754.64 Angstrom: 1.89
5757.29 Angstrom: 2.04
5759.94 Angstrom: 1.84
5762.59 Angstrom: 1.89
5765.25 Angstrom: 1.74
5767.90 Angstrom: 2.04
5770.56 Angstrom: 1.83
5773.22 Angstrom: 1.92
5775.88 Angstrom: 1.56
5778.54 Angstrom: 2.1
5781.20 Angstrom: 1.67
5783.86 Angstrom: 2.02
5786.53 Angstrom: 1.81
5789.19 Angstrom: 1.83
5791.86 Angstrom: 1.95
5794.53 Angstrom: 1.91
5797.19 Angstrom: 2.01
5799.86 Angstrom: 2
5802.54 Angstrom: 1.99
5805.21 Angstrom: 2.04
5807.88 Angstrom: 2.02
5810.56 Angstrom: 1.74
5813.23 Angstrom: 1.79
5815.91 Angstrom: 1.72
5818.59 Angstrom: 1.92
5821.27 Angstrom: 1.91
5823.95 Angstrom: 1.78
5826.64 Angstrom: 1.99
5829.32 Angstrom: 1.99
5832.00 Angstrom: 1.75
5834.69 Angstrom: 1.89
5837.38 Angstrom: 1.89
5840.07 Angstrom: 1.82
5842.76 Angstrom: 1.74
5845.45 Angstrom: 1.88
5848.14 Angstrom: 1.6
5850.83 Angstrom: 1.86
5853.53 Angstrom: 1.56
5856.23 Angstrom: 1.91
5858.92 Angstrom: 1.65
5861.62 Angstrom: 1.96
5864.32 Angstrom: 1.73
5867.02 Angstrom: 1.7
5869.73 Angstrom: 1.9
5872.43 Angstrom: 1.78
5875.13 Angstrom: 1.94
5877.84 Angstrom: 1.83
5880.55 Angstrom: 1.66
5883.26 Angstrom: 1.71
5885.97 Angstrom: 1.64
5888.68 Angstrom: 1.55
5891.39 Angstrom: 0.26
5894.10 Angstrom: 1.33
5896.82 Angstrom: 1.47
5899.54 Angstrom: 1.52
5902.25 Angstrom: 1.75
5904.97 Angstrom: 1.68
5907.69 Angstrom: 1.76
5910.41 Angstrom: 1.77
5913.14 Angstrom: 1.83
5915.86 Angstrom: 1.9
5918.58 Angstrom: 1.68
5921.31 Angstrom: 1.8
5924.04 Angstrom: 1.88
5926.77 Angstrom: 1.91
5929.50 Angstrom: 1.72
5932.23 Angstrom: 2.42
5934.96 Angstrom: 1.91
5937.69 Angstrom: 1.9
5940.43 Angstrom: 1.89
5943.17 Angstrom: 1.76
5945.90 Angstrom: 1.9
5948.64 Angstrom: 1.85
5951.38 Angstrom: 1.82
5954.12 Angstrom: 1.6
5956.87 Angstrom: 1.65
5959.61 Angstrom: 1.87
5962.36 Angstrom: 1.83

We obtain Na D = 6.1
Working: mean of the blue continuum 1.83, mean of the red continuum 1.92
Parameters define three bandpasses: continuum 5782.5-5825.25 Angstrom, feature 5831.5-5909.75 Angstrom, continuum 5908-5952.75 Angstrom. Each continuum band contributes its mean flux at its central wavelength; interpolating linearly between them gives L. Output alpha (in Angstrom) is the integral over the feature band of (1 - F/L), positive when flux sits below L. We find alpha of 8.53 Angstrom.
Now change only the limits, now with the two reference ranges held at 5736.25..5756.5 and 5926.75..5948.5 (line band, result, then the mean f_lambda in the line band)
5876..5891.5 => 2.9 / 1.55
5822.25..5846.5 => 0.6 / 1.86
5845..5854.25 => 0.9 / 1.72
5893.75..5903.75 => 2.0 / 1.54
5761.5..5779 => 0.3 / 1.86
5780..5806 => -0.4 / 1.92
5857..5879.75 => 1.2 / 1.81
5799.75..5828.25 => 0.0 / 1.9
